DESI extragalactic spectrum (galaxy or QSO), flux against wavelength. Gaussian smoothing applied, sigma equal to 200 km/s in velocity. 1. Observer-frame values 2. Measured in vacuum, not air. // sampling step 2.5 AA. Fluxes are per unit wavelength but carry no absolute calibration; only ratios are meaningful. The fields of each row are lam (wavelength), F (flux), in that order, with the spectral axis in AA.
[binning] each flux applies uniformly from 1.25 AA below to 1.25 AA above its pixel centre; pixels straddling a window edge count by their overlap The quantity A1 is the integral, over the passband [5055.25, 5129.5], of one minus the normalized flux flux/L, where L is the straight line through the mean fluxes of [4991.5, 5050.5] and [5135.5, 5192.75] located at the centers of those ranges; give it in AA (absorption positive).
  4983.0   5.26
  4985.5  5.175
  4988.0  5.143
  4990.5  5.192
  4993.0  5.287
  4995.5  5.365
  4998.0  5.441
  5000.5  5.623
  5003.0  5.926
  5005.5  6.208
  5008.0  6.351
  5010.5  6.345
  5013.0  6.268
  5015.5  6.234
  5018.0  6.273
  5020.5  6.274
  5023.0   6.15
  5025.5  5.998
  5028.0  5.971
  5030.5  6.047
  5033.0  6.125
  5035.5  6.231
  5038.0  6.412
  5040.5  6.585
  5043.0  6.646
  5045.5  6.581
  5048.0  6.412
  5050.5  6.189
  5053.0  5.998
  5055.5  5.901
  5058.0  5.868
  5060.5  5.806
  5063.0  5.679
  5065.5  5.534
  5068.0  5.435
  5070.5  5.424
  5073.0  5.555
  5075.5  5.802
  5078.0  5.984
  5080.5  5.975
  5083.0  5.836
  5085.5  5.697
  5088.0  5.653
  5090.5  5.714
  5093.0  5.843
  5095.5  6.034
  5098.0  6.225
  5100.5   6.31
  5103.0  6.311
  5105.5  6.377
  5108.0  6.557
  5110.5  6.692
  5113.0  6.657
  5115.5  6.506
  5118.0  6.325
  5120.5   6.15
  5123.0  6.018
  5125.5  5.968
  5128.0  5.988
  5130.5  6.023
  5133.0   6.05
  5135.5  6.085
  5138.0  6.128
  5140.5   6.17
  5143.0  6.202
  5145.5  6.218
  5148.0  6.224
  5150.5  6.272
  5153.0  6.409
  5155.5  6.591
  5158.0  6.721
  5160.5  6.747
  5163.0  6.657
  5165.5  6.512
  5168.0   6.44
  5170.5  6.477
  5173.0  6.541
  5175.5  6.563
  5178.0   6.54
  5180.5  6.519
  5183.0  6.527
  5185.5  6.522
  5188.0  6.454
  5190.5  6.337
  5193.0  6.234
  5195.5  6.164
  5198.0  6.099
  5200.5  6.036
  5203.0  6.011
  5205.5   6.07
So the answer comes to 3.3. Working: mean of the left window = 6.12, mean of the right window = 6.43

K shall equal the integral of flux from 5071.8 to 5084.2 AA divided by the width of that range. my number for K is 5.83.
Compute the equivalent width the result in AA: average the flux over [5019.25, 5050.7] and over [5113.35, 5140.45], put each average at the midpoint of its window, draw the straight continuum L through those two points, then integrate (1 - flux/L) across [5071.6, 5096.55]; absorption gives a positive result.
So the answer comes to 1.6 AA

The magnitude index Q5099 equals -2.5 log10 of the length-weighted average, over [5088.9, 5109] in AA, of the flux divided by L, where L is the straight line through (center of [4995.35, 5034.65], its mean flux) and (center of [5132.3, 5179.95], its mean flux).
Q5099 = 0.02 mag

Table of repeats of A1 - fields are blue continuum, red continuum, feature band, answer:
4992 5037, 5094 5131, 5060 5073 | 1.3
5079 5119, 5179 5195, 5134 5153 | 0.3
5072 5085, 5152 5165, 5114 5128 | 0.1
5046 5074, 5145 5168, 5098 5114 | -0.8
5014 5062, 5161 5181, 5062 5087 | 2.4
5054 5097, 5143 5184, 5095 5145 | -1.0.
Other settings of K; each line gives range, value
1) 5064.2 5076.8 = 5.55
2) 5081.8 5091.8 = 5.73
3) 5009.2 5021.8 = 6.28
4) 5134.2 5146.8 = 6.16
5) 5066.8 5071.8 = 5.43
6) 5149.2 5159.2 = 6.5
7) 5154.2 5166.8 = 6.64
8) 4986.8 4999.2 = 5.29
